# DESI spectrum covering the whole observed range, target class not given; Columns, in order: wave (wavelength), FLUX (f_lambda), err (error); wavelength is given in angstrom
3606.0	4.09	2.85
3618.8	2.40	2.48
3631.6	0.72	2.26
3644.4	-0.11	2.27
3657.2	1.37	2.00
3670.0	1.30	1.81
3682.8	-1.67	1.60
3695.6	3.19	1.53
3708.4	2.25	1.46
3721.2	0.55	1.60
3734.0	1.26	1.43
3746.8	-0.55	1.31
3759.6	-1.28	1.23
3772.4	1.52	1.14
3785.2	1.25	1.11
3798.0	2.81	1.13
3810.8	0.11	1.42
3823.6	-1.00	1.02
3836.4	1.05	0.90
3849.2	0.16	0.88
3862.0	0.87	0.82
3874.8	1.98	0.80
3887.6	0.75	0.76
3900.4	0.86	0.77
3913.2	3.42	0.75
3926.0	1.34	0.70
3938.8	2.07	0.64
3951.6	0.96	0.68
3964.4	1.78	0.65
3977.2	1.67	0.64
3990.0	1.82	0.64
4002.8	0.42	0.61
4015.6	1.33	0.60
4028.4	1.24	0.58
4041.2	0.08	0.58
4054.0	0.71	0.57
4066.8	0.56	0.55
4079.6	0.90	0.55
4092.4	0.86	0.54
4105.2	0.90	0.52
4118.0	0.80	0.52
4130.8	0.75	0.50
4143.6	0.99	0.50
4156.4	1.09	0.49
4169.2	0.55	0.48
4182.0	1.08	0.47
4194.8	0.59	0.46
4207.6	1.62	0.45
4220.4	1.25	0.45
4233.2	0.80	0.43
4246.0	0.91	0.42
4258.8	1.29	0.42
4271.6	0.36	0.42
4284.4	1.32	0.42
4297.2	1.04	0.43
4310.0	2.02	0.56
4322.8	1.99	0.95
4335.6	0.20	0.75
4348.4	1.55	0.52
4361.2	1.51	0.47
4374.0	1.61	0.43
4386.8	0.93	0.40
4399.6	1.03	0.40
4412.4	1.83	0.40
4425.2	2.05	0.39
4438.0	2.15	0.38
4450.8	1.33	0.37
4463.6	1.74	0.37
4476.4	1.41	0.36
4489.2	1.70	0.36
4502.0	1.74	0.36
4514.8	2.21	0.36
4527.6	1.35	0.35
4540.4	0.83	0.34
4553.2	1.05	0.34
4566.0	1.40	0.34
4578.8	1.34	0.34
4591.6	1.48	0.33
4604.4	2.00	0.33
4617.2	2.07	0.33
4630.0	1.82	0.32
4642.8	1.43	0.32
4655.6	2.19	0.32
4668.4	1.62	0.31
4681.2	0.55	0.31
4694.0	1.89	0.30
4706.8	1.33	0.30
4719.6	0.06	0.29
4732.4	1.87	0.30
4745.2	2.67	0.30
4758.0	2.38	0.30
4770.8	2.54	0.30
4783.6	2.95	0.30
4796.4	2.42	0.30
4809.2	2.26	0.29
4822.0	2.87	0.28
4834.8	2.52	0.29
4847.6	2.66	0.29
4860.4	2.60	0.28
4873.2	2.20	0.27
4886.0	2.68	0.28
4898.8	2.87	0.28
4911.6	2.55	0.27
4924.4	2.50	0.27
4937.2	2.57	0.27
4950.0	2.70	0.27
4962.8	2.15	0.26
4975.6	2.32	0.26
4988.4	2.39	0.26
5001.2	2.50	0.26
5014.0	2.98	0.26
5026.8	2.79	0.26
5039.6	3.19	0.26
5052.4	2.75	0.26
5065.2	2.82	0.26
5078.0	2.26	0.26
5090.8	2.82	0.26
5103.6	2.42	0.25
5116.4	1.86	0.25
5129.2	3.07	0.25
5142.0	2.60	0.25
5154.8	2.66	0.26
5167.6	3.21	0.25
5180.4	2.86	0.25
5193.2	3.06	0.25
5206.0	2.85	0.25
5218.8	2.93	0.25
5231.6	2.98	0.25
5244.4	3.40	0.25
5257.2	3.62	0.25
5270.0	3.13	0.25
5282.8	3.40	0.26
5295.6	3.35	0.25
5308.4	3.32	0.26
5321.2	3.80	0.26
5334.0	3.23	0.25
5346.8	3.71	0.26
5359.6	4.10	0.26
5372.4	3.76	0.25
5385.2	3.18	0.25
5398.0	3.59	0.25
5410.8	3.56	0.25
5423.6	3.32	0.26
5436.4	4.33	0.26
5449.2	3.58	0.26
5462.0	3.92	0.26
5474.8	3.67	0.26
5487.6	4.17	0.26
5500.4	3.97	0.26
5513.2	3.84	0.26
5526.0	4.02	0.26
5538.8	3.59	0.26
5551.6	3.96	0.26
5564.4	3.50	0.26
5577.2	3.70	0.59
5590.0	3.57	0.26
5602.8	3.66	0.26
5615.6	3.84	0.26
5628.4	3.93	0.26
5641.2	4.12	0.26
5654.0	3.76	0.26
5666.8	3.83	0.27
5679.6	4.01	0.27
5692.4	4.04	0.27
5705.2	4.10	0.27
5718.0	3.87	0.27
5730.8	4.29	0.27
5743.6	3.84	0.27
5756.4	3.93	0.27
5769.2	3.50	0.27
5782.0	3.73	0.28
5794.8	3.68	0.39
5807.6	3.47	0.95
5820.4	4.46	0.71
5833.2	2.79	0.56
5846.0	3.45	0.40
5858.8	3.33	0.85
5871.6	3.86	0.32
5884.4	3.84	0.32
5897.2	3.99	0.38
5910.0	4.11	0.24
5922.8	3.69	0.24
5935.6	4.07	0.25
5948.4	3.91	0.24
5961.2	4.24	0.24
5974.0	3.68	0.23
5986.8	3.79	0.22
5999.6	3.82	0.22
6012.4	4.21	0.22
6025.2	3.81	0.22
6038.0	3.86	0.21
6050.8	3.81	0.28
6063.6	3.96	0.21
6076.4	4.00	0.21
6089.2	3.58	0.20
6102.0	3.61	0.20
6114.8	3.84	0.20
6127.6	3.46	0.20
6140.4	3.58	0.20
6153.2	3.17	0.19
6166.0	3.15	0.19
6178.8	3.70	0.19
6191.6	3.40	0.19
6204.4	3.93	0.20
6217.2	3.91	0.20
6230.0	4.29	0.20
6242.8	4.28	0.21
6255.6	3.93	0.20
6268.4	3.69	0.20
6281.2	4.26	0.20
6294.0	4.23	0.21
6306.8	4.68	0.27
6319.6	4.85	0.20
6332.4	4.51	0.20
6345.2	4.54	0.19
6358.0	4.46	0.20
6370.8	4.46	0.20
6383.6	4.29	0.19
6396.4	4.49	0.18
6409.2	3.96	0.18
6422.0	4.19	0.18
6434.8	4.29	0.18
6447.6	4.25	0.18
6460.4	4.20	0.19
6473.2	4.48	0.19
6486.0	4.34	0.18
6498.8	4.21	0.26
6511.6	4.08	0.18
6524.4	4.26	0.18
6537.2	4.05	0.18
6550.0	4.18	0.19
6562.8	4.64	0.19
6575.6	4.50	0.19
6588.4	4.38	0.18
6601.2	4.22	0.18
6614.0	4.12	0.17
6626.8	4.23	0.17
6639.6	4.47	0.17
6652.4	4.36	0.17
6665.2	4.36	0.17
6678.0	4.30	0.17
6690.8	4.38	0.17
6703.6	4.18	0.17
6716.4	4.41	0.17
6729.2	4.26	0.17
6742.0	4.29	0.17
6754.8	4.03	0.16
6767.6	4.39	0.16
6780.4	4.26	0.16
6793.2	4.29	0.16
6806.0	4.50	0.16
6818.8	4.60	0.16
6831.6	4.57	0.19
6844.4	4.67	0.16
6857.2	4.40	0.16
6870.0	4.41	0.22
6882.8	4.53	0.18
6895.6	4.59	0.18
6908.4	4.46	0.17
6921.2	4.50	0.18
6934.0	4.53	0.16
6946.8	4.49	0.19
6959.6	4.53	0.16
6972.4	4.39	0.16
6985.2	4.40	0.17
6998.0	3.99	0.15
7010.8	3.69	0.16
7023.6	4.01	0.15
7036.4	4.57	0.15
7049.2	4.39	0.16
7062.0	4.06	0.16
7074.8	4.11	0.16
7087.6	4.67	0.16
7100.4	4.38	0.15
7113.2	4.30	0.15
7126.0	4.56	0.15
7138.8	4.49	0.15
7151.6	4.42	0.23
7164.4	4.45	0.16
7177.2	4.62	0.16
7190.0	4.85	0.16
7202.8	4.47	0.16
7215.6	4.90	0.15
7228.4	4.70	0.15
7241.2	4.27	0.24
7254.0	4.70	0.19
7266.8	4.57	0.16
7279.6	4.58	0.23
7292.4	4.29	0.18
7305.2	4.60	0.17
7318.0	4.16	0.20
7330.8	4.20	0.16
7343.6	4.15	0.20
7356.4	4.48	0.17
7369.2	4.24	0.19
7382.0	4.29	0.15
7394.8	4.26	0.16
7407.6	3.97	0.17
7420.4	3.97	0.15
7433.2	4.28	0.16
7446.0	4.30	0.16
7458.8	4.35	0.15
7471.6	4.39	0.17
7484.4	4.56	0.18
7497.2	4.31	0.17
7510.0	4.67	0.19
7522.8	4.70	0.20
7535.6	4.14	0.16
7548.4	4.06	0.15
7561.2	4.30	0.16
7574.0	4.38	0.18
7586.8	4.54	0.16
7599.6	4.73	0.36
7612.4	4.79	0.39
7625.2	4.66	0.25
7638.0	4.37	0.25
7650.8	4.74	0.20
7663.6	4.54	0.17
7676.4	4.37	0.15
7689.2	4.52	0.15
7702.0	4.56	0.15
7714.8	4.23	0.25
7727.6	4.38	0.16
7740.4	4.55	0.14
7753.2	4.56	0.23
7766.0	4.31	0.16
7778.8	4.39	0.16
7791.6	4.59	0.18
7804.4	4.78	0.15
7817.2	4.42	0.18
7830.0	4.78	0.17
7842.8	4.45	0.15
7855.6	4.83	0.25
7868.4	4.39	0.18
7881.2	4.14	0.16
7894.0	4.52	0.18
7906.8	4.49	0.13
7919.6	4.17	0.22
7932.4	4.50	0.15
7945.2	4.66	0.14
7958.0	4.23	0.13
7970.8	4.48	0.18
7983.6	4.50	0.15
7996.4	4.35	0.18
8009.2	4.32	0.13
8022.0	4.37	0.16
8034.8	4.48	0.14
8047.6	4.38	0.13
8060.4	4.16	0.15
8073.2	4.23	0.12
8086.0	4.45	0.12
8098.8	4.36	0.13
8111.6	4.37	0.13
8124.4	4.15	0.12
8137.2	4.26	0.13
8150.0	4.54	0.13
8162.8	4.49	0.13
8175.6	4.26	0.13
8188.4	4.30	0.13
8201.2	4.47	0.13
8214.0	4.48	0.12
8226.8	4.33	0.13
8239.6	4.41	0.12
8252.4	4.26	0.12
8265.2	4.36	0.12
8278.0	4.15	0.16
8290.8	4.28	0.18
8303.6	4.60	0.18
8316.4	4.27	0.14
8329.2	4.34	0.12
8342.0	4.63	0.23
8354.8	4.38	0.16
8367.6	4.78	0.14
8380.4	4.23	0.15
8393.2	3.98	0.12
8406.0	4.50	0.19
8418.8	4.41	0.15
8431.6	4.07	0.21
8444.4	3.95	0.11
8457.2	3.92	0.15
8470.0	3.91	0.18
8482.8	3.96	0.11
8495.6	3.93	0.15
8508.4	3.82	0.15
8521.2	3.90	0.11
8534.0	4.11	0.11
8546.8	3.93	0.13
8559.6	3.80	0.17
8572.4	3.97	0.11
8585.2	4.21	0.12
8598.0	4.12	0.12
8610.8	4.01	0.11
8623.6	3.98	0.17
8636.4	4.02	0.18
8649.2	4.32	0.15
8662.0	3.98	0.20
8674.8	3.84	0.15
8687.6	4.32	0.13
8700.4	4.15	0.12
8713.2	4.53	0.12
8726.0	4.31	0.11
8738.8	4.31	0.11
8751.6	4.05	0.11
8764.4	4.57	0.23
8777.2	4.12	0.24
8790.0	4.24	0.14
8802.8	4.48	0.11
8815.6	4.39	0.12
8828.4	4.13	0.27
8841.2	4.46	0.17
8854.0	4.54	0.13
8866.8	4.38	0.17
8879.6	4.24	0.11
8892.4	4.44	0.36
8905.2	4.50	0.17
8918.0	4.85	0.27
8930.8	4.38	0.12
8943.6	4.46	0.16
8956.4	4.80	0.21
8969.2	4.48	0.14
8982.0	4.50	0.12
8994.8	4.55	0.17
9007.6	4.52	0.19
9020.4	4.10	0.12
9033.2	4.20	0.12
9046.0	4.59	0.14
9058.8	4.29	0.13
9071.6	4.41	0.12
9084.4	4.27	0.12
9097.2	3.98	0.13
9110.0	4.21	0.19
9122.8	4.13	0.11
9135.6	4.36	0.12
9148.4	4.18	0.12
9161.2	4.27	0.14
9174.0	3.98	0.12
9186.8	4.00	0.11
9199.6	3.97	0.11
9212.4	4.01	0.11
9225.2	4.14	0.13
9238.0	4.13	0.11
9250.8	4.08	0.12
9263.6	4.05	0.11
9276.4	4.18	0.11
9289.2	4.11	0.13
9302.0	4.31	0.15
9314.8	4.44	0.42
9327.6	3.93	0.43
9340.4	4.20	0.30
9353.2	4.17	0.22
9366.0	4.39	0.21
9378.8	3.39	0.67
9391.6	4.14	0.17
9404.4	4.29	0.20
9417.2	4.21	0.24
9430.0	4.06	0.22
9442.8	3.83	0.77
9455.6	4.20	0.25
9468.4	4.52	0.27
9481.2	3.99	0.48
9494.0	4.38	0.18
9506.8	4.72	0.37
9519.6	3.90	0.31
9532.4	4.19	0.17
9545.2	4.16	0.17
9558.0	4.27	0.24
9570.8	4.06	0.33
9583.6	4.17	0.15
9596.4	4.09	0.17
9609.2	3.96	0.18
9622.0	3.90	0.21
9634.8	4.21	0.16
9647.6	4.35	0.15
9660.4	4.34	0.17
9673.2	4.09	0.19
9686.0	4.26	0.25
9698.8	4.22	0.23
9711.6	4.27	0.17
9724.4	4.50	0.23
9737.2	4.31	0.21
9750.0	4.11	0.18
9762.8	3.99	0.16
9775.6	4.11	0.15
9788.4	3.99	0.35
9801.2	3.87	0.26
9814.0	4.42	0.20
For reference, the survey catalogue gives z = 0.19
